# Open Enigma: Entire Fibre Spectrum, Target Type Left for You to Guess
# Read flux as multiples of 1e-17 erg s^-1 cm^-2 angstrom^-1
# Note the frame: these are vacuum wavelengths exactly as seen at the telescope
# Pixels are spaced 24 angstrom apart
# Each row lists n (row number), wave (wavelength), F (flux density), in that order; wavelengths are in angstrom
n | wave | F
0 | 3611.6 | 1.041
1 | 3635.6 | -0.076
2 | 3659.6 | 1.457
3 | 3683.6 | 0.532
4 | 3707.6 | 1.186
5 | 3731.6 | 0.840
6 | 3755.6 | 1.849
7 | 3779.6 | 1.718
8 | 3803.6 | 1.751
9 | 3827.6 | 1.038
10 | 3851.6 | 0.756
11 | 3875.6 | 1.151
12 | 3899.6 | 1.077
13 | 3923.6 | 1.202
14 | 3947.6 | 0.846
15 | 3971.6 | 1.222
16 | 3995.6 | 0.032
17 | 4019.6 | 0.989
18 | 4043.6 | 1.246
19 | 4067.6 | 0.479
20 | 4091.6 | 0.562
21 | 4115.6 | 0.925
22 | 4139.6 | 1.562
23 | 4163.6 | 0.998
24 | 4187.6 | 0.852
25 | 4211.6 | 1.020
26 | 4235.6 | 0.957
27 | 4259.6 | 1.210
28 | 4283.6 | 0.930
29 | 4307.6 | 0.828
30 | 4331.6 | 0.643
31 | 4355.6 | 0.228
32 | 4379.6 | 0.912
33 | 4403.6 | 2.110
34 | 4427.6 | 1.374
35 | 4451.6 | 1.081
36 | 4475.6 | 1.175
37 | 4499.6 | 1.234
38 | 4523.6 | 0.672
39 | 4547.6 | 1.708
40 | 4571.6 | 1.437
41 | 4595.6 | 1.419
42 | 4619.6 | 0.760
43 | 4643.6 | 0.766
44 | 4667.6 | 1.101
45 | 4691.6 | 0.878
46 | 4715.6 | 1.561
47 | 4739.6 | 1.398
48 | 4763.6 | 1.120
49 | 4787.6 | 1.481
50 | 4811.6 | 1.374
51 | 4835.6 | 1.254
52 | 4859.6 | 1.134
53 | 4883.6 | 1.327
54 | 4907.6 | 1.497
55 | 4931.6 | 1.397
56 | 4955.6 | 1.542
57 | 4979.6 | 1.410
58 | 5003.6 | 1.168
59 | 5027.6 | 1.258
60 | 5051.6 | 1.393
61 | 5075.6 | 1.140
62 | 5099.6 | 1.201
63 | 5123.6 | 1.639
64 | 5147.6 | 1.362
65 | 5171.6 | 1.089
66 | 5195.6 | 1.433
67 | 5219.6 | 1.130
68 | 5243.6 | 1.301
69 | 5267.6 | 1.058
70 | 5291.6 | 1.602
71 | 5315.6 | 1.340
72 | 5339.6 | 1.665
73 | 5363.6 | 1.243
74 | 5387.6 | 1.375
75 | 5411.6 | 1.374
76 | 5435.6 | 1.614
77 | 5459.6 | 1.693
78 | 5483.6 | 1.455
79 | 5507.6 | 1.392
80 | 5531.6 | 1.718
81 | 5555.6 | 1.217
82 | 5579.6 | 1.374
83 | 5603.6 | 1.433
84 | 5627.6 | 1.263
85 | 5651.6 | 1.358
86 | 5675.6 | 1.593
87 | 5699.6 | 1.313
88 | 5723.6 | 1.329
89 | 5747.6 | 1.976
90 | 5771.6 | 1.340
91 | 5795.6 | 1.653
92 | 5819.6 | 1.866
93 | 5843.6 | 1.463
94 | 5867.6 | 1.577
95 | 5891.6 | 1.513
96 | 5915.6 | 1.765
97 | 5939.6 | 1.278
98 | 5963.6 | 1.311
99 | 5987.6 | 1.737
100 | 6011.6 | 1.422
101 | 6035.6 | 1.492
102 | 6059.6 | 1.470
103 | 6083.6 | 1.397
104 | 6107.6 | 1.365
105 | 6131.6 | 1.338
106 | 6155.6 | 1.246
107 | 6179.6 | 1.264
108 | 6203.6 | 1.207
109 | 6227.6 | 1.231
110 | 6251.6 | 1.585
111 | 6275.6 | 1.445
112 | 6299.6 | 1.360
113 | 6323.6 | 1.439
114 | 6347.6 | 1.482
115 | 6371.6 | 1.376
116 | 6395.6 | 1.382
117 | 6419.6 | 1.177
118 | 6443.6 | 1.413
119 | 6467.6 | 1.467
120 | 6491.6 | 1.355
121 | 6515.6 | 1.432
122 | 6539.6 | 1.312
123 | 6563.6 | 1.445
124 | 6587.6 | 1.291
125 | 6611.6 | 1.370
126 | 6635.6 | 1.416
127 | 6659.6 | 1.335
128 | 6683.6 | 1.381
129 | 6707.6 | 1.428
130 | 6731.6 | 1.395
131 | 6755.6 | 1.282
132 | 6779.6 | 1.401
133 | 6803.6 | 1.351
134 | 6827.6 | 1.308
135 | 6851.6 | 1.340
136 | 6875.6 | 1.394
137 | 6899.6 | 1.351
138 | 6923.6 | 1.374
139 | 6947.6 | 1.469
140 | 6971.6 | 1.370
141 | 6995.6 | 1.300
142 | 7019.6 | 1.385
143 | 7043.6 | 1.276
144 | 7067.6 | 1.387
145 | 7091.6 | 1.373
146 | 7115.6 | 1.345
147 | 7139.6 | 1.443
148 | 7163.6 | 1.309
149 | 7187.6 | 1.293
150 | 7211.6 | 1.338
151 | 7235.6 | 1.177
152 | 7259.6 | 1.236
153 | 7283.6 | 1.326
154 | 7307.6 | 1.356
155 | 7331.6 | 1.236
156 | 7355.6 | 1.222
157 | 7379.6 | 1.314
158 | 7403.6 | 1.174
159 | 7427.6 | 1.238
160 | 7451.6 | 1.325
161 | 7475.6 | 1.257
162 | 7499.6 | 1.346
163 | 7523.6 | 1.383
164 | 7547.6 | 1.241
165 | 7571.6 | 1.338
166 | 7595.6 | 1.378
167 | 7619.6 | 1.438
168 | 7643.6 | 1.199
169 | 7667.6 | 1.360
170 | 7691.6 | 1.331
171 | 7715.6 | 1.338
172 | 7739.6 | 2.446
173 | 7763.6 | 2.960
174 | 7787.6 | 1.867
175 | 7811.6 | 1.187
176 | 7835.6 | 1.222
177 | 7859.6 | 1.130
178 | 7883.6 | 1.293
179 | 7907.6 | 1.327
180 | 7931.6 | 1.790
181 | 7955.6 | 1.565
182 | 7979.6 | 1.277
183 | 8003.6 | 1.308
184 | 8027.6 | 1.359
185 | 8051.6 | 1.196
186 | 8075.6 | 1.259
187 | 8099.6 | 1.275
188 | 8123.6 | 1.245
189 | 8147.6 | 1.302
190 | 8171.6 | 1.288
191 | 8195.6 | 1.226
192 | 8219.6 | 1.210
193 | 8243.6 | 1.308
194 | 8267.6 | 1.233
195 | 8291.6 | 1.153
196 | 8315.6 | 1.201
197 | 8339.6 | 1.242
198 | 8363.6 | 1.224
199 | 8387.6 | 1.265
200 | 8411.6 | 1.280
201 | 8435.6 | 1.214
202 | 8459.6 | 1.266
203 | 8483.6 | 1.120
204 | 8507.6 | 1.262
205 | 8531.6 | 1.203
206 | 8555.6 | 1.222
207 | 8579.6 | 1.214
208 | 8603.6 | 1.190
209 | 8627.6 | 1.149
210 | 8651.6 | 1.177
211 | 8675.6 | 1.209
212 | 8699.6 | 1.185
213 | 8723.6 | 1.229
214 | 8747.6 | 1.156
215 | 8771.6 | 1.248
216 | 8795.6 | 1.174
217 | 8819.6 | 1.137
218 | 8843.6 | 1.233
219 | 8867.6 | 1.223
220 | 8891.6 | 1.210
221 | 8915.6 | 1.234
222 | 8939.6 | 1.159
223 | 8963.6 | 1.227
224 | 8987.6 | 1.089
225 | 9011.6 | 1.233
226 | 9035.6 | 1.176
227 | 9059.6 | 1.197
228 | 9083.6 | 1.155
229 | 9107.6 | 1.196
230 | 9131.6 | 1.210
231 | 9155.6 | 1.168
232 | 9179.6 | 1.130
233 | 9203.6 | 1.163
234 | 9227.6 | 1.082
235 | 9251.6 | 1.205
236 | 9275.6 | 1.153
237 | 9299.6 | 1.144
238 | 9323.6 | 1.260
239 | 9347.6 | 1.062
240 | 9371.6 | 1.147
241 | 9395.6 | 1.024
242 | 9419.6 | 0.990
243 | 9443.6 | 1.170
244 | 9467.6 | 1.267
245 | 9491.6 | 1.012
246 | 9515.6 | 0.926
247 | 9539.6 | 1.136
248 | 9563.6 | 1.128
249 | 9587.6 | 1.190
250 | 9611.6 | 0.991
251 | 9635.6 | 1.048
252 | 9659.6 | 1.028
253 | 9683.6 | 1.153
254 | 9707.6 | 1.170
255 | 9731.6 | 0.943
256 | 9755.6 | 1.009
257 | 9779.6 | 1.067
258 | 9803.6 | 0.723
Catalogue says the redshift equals 0.181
